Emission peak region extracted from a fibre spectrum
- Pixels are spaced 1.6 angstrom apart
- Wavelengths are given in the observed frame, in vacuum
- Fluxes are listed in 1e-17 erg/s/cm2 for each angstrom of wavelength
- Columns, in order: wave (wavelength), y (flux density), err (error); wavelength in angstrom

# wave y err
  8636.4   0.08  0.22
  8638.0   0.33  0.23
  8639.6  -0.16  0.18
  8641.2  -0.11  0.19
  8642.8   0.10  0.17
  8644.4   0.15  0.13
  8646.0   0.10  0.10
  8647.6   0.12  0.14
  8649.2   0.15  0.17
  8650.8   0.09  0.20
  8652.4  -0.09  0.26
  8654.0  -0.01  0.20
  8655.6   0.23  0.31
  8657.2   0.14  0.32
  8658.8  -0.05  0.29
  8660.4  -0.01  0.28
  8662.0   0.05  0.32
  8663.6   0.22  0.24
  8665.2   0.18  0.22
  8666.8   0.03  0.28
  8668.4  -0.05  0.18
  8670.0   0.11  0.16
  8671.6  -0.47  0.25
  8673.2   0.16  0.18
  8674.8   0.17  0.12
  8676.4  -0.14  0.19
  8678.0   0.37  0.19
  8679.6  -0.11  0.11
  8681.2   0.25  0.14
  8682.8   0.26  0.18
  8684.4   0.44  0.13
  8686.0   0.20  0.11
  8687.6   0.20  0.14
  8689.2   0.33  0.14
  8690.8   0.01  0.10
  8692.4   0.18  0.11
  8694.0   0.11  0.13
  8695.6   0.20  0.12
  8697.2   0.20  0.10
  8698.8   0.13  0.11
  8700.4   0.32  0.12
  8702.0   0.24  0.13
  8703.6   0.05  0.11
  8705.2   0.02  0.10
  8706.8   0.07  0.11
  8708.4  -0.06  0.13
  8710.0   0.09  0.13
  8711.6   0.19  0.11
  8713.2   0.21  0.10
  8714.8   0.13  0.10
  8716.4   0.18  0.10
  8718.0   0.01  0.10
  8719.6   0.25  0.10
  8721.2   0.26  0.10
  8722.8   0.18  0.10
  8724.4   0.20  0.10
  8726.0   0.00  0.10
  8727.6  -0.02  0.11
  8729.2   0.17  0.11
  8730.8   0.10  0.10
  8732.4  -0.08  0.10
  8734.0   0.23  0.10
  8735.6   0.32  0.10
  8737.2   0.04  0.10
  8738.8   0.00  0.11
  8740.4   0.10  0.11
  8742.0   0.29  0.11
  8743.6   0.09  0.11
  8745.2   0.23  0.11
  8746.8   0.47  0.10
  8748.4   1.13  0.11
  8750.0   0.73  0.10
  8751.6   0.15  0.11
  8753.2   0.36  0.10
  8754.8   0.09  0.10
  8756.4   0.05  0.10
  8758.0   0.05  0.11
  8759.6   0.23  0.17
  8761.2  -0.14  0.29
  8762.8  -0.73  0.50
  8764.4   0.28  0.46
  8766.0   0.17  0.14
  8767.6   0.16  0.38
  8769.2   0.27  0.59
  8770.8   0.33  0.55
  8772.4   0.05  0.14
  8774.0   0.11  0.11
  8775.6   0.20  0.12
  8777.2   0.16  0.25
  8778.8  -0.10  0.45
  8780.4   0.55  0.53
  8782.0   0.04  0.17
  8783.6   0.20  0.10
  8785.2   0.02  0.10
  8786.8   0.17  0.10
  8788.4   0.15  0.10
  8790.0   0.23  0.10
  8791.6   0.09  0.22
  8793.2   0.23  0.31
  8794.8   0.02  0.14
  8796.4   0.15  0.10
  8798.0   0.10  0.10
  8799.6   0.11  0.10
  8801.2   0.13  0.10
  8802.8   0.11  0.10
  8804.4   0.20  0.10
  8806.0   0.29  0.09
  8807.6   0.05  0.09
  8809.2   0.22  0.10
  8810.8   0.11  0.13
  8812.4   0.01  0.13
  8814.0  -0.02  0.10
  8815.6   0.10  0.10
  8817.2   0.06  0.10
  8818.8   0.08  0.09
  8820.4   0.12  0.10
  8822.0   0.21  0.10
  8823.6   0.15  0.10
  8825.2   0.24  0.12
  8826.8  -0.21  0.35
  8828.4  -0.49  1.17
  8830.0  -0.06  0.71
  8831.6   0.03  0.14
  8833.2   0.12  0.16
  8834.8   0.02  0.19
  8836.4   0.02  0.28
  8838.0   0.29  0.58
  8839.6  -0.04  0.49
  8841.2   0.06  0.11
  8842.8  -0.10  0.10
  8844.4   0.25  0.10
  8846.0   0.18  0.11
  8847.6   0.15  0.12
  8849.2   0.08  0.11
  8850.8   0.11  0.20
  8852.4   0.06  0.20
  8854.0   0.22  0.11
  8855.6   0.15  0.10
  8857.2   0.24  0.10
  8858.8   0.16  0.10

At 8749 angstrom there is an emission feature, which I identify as H-beta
